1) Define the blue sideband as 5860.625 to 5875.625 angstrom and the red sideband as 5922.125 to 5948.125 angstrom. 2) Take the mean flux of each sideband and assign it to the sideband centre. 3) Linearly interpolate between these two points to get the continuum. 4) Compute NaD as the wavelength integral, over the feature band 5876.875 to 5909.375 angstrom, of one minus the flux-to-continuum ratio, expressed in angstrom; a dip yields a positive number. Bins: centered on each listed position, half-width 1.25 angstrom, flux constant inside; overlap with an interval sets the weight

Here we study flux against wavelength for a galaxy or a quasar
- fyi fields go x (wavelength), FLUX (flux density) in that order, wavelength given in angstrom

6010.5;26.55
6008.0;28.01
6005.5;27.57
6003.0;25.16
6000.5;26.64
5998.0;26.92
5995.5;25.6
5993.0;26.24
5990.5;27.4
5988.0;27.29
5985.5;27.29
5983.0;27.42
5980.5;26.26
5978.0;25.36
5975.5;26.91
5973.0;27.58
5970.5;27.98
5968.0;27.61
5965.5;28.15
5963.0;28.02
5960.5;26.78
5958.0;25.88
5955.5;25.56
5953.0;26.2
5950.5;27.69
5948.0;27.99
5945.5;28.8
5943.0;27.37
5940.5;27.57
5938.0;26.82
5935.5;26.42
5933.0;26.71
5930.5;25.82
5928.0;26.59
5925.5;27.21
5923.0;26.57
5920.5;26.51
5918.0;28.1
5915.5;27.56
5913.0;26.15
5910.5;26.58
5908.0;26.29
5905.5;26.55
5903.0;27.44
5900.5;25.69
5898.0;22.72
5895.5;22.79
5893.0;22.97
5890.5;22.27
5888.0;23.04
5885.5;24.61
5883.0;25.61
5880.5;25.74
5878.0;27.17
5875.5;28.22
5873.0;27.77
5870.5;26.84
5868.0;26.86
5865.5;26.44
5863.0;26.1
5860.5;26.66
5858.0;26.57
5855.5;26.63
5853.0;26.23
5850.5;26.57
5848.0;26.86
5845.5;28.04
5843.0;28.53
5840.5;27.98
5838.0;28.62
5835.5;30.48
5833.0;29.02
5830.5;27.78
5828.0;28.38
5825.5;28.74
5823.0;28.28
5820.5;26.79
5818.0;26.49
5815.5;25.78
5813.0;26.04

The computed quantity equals 2.6 angstrom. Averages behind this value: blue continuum 26.9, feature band 24.8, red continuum 27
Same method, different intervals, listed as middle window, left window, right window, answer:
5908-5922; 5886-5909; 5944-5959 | -0.9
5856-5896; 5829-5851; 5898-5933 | 2.6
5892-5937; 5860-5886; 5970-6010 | 1.0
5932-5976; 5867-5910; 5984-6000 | -1.6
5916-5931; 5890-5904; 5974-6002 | -1.3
